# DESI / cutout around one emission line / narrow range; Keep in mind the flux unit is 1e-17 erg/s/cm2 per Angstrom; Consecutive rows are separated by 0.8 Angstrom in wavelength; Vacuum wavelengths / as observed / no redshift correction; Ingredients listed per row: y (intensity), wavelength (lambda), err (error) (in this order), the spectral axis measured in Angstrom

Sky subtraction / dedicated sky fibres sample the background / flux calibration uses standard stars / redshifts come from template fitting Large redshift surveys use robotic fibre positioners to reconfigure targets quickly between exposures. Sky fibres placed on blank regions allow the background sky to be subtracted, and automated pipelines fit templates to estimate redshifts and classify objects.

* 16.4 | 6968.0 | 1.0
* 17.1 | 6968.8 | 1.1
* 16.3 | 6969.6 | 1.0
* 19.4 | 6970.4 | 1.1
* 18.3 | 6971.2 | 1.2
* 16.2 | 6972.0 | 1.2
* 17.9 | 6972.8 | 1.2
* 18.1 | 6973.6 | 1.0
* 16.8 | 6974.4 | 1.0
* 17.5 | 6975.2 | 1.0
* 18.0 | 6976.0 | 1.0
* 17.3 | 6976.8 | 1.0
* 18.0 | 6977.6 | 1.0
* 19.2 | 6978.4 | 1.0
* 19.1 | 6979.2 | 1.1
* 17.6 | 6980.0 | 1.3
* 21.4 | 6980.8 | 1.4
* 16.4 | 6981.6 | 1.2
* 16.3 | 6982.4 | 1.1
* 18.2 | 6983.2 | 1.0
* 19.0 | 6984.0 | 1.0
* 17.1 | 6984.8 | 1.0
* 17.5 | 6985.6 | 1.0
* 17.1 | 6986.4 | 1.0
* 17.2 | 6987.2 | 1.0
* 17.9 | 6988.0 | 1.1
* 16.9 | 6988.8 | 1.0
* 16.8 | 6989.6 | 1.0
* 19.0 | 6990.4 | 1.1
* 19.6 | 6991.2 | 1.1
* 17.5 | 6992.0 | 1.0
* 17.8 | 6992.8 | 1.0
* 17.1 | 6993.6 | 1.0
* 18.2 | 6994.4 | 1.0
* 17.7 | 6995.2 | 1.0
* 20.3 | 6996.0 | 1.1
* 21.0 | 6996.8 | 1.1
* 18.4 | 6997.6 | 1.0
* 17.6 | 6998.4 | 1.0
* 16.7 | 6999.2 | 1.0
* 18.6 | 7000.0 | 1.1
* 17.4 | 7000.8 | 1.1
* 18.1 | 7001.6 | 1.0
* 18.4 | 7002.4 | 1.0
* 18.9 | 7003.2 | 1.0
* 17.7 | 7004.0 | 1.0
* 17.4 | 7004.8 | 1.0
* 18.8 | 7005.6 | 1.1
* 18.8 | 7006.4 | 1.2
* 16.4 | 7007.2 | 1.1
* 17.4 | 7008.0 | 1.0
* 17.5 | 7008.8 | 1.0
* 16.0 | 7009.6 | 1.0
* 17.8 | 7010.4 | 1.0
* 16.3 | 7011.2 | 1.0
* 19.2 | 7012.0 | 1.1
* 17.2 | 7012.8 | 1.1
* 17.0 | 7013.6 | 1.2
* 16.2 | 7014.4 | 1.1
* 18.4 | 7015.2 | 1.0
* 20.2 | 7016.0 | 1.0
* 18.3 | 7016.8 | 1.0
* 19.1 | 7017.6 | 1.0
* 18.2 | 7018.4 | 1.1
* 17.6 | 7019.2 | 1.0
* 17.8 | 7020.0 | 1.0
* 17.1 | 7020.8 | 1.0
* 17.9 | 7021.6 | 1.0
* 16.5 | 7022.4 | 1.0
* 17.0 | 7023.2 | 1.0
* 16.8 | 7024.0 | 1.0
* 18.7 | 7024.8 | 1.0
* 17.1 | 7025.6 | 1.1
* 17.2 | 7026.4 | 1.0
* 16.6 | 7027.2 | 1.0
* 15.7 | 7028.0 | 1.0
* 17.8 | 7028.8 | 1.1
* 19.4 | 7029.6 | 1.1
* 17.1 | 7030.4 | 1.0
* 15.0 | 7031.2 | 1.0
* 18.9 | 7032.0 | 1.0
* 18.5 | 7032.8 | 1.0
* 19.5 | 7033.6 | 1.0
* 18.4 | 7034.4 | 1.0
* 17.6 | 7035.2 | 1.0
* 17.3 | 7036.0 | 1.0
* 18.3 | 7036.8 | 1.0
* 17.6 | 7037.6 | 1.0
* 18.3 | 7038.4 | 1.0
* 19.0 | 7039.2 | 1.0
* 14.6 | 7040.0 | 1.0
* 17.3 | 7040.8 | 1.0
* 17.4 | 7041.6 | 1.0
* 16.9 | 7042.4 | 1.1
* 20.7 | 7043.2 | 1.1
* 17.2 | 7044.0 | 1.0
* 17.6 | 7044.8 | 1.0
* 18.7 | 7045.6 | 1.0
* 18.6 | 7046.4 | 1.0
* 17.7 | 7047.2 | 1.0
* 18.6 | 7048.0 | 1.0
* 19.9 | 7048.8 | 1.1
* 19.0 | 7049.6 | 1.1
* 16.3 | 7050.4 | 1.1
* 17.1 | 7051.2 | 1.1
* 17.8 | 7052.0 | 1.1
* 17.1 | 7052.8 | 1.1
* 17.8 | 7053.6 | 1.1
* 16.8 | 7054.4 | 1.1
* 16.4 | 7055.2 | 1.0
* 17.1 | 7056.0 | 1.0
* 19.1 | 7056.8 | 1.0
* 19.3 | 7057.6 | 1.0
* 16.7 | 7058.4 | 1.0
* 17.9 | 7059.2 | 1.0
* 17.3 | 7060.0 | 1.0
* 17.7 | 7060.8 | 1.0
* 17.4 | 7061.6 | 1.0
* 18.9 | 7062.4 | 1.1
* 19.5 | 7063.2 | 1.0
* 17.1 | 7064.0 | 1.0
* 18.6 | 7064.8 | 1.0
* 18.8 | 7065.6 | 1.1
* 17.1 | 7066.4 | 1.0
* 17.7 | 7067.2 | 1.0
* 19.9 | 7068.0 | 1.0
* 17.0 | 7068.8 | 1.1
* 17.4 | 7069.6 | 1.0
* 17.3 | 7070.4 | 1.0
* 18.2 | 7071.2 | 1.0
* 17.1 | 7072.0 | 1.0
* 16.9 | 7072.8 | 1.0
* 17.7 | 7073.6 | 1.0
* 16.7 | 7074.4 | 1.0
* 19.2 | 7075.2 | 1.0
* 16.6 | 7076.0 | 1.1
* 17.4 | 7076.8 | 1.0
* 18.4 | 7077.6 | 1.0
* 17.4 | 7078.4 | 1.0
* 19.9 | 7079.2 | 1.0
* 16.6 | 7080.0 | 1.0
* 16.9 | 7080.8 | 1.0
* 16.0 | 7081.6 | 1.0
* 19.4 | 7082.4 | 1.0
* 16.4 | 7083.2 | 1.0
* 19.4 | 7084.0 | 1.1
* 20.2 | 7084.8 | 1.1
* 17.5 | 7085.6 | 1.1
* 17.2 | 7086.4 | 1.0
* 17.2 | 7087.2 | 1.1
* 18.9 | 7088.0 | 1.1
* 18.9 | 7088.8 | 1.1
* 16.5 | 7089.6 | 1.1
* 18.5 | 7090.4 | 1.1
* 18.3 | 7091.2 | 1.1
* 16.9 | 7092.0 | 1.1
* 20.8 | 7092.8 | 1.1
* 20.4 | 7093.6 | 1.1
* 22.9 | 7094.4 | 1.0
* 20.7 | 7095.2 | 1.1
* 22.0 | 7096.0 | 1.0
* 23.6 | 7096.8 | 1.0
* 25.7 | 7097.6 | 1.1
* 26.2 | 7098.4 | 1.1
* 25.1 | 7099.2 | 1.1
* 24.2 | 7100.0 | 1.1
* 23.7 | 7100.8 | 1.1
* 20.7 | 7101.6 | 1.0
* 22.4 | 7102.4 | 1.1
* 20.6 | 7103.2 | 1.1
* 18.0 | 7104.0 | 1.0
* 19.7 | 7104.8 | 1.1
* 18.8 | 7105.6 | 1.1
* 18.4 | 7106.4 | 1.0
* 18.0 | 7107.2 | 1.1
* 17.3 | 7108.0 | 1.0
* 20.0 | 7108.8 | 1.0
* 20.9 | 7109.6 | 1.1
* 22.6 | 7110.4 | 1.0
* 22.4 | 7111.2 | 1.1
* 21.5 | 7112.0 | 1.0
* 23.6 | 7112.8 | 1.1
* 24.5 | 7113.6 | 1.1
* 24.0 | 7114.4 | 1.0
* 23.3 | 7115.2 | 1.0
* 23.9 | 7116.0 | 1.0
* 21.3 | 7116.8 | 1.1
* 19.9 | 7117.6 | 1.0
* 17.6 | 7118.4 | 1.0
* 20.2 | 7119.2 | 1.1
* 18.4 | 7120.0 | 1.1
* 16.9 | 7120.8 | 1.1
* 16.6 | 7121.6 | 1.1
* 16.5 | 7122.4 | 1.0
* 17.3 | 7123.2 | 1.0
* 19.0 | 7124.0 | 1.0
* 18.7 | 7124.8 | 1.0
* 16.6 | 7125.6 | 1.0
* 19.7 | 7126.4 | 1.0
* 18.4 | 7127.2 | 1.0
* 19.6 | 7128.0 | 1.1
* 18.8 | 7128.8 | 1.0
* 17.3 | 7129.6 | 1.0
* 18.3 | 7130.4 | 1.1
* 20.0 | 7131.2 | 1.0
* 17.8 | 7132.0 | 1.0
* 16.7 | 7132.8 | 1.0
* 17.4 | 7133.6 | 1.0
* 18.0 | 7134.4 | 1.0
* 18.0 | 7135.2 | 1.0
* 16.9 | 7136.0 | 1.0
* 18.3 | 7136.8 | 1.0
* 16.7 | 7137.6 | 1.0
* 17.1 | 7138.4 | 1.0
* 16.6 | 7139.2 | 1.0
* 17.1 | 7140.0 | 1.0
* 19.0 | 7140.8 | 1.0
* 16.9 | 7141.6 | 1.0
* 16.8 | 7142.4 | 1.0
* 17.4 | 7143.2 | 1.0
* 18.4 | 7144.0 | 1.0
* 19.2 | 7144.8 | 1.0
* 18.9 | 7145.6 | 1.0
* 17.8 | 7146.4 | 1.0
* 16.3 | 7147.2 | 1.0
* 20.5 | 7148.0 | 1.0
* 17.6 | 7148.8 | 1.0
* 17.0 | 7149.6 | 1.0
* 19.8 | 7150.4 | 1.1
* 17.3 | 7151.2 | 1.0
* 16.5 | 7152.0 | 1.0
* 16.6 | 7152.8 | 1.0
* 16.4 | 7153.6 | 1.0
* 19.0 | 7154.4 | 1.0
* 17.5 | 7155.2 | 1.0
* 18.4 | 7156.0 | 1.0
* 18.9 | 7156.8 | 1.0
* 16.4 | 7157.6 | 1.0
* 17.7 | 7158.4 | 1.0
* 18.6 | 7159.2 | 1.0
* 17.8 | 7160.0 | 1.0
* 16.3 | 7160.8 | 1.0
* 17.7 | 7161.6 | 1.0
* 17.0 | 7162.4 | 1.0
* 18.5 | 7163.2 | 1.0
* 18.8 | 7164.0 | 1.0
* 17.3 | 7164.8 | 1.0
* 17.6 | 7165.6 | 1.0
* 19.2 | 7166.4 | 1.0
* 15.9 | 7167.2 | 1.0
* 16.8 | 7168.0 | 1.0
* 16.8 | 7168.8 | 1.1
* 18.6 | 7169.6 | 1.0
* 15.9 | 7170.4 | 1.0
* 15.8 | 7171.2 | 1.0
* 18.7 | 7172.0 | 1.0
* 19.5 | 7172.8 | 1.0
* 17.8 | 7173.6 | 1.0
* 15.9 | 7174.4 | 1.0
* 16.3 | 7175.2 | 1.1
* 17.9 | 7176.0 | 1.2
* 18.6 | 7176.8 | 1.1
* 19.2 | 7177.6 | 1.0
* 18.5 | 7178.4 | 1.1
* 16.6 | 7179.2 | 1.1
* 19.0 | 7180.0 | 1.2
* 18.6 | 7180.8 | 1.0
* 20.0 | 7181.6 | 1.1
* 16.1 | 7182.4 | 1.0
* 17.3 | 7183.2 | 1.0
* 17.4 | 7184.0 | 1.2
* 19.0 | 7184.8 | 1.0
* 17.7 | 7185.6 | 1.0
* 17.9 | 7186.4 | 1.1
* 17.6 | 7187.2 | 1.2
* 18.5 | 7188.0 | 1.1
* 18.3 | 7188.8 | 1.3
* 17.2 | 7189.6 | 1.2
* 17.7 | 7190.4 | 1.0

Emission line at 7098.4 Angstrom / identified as [S II] 6716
